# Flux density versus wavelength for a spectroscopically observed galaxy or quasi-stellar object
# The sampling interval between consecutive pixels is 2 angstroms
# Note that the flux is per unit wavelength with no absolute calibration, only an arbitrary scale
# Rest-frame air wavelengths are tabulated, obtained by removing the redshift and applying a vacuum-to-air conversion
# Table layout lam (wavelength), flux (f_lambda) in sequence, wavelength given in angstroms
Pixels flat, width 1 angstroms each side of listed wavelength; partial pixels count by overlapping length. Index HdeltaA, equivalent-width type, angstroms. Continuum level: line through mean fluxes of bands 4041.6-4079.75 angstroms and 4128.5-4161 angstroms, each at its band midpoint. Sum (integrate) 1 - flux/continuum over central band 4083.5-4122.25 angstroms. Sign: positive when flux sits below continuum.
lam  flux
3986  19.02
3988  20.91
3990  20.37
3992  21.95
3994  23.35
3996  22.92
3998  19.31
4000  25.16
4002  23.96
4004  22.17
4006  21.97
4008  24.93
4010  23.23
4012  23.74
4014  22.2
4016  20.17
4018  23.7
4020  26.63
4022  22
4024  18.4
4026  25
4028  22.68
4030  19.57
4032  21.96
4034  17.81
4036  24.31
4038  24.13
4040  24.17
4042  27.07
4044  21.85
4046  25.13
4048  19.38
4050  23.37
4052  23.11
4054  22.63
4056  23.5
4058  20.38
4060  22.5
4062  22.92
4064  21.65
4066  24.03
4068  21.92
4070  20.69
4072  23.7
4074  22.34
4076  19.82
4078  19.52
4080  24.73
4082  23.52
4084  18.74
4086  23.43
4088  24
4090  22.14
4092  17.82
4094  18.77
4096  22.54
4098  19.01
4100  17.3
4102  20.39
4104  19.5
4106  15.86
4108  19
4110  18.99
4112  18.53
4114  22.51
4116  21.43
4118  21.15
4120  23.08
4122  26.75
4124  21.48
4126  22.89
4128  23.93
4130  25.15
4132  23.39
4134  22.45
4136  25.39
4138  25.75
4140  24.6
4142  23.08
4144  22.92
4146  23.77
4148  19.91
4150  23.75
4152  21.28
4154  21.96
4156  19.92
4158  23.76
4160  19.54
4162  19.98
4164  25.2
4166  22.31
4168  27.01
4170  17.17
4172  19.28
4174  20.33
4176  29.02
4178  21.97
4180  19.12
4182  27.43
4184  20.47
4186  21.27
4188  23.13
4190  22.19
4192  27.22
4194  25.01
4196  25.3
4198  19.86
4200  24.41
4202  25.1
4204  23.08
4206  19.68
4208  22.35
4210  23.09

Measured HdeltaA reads 3.8 angstroms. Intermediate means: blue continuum 22.4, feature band 20.5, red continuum 22.9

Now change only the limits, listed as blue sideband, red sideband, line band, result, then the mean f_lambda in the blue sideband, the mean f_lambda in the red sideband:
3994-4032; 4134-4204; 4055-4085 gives 1.0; 22.7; 22.9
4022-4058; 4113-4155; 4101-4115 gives 2.3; 22.5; 23.2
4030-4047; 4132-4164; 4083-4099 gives 1.4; 23.1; 22.6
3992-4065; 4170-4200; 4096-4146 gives 1.9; 22.7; 22.8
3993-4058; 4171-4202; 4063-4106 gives 3.4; 22.8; 23.1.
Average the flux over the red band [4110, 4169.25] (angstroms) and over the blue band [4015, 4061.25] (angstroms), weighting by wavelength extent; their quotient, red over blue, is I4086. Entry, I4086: 1.01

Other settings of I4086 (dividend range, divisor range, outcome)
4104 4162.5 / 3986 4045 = 0.98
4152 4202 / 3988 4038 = 1.01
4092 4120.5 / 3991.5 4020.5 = 0.86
